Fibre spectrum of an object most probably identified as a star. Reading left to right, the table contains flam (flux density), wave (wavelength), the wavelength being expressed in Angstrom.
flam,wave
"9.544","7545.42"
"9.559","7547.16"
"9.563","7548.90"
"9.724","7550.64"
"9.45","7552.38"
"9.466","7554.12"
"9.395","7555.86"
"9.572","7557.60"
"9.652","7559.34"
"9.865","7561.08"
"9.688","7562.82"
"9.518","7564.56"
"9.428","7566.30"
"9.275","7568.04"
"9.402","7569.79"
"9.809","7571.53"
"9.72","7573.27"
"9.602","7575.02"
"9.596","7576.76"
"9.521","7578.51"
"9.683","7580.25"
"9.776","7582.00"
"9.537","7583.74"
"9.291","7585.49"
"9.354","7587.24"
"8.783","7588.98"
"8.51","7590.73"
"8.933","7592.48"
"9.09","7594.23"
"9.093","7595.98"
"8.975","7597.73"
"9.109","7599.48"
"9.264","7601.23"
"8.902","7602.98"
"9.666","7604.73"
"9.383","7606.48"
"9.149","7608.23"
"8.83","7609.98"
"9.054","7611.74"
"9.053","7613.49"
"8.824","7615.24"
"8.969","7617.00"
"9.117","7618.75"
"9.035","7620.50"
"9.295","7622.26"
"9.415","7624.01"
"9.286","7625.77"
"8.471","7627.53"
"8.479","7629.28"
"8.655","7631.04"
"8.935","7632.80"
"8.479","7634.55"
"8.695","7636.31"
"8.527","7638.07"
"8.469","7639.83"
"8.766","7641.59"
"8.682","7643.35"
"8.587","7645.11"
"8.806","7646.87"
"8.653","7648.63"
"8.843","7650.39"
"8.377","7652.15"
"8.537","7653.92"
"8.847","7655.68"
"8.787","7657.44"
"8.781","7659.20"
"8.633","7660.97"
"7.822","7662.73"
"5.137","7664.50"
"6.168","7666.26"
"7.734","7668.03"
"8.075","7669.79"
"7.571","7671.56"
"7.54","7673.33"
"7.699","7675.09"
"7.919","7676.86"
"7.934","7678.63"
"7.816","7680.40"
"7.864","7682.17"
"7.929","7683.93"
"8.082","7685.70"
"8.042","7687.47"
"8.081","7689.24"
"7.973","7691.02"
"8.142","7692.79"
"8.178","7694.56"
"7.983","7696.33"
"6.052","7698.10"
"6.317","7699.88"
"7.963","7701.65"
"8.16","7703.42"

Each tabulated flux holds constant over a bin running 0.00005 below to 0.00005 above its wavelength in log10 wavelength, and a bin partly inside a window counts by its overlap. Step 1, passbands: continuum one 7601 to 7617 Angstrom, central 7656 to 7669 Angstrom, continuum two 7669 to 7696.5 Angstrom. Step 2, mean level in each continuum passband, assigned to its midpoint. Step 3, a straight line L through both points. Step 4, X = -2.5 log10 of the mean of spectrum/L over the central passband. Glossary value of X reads 0.08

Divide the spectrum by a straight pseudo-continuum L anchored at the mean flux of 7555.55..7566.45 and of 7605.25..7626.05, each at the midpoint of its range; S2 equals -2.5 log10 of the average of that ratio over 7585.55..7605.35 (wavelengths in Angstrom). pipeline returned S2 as 0.029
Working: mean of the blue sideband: 9.61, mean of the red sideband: 9.12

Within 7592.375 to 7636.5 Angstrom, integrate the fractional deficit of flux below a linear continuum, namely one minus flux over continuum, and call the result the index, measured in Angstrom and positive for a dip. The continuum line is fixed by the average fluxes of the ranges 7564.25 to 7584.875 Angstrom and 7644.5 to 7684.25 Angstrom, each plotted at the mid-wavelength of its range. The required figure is -0.7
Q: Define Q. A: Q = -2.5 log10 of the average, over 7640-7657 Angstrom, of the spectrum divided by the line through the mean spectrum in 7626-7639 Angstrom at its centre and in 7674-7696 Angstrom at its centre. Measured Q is -0.03 mag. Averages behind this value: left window 8.64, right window 7.97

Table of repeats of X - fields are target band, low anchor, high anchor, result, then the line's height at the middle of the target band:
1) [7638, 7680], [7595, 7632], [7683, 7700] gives 0.02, 8.28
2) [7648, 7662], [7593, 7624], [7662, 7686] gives -0.09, 7.97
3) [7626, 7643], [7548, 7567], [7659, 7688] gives -0.04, 8.3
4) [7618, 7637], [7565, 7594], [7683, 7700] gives -0.03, 8.68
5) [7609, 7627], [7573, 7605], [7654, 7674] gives -0.05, 8.69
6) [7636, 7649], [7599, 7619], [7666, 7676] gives -0.05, 8.27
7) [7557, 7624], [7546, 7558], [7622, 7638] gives -0.01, 9.18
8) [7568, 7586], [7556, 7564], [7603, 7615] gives -0.01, 9.49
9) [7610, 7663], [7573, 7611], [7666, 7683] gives -0.05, 8.41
